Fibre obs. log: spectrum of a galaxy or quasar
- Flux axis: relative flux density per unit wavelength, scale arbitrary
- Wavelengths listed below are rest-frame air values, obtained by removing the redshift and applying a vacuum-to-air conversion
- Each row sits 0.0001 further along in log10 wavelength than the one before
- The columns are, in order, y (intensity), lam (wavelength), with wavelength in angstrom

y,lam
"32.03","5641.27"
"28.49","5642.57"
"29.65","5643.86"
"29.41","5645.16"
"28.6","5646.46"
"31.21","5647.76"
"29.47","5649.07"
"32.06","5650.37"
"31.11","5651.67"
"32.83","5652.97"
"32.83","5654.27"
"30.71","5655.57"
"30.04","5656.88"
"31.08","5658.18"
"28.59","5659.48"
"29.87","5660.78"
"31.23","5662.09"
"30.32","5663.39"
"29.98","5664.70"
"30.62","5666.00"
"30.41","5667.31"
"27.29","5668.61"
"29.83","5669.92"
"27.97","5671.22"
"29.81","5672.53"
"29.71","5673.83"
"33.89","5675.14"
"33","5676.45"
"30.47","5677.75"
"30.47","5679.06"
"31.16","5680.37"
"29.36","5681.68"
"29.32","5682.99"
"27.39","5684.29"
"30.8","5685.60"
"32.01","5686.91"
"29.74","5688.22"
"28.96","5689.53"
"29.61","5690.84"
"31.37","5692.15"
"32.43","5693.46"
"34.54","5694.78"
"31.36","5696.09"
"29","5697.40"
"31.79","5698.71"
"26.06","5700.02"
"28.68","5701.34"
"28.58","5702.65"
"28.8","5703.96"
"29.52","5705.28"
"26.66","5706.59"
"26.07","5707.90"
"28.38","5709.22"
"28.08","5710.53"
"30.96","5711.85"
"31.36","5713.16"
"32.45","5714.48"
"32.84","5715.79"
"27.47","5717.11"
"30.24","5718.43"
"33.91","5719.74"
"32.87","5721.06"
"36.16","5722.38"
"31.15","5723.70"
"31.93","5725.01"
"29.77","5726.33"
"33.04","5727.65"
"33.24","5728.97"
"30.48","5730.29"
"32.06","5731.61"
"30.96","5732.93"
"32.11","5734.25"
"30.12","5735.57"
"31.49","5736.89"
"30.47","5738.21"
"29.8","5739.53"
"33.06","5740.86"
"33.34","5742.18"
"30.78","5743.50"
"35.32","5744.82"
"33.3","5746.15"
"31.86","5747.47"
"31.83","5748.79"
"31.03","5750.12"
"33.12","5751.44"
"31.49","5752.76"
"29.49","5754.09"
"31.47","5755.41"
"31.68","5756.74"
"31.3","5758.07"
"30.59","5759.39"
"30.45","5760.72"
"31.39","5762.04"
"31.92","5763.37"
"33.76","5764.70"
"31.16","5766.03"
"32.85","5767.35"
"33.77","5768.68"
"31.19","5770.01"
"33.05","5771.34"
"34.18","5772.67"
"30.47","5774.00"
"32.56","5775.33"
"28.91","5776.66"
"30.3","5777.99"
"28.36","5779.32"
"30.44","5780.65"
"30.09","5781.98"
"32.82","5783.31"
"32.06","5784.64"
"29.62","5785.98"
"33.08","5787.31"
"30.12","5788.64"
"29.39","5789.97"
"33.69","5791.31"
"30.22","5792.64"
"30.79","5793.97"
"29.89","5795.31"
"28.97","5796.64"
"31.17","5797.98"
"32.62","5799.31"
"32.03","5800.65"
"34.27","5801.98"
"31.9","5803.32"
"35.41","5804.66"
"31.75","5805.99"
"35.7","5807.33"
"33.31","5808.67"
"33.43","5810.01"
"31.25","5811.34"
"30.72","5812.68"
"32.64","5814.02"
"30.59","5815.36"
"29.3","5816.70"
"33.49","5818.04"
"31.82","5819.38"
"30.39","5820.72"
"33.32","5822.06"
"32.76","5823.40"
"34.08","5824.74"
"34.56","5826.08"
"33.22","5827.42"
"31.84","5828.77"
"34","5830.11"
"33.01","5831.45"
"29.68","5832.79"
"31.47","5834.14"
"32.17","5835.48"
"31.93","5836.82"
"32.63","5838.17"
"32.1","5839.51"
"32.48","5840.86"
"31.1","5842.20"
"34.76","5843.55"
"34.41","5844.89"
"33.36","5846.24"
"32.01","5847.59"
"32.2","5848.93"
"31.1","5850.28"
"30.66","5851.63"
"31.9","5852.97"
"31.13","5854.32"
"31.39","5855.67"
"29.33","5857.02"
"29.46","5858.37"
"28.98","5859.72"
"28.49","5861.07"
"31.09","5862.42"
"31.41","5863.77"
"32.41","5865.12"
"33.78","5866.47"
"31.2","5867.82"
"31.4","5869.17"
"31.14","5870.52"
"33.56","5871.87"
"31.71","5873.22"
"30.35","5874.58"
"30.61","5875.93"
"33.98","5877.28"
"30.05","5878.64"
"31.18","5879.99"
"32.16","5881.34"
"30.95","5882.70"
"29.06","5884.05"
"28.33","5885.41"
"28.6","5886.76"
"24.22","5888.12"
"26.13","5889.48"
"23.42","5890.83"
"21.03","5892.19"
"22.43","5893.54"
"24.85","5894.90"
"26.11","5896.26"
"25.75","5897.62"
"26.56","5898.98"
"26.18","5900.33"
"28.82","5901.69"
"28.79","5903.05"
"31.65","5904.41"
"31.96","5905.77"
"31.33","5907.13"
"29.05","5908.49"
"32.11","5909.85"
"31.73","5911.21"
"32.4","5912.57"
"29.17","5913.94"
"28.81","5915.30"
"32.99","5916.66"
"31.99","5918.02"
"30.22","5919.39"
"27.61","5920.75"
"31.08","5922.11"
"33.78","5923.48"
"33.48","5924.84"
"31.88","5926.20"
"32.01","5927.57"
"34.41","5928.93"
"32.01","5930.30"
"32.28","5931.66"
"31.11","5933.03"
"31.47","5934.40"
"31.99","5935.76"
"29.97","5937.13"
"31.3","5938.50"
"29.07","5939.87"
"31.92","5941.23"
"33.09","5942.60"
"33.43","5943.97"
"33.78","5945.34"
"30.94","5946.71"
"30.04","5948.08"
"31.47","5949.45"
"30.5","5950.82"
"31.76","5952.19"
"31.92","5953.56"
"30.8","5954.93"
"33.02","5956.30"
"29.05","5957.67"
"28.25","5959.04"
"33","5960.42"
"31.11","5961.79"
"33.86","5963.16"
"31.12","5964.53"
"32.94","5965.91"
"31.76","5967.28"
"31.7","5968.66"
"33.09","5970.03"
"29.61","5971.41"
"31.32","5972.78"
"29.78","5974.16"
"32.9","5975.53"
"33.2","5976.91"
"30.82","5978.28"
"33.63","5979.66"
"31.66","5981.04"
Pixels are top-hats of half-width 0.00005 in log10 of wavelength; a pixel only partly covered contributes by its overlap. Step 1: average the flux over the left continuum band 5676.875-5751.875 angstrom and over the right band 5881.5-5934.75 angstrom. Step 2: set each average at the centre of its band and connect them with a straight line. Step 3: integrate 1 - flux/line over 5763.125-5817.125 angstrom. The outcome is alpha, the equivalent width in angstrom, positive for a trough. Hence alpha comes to -2.5 angstrom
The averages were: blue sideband 30.9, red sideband 29.4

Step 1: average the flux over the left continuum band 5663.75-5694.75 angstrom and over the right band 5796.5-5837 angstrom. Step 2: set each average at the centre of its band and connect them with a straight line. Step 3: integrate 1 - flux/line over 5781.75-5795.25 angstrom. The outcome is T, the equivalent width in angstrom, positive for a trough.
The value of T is 0.3 angstrom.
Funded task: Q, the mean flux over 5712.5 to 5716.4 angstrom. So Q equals 32.3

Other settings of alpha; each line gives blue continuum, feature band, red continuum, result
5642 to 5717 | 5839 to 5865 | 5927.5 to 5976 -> -0.3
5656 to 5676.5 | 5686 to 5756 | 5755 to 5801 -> -0.6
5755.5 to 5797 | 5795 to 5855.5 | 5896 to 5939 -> -2.4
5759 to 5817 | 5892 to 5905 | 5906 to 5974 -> 2.1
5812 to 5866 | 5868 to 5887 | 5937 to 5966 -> 0.4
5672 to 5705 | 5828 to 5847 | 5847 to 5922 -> -1.7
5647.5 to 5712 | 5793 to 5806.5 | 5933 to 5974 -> -0.5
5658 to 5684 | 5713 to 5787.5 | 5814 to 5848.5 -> -0.9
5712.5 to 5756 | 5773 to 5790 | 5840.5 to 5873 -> 0.5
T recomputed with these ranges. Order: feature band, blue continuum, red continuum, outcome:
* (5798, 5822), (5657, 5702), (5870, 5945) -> -1.80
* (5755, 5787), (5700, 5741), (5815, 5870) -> -0.32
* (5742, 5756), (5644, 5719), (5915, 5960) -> -0.72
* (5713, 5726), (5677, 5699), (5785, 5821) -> -0.46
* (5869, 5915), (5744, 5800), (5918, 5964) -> 3.71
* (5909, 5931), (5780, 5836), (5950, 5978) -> 0.05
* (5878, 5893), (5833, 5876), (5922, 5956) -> 1.90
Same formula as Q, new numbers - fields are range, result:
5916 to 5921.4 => 30.7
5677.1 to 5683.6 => 30.1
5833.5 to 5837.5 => 31.9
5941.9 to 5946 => 33.4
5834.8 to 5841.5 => 32.3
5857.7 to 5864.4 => 29.9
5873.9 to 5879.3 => 31.2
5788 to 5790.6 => 29.8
